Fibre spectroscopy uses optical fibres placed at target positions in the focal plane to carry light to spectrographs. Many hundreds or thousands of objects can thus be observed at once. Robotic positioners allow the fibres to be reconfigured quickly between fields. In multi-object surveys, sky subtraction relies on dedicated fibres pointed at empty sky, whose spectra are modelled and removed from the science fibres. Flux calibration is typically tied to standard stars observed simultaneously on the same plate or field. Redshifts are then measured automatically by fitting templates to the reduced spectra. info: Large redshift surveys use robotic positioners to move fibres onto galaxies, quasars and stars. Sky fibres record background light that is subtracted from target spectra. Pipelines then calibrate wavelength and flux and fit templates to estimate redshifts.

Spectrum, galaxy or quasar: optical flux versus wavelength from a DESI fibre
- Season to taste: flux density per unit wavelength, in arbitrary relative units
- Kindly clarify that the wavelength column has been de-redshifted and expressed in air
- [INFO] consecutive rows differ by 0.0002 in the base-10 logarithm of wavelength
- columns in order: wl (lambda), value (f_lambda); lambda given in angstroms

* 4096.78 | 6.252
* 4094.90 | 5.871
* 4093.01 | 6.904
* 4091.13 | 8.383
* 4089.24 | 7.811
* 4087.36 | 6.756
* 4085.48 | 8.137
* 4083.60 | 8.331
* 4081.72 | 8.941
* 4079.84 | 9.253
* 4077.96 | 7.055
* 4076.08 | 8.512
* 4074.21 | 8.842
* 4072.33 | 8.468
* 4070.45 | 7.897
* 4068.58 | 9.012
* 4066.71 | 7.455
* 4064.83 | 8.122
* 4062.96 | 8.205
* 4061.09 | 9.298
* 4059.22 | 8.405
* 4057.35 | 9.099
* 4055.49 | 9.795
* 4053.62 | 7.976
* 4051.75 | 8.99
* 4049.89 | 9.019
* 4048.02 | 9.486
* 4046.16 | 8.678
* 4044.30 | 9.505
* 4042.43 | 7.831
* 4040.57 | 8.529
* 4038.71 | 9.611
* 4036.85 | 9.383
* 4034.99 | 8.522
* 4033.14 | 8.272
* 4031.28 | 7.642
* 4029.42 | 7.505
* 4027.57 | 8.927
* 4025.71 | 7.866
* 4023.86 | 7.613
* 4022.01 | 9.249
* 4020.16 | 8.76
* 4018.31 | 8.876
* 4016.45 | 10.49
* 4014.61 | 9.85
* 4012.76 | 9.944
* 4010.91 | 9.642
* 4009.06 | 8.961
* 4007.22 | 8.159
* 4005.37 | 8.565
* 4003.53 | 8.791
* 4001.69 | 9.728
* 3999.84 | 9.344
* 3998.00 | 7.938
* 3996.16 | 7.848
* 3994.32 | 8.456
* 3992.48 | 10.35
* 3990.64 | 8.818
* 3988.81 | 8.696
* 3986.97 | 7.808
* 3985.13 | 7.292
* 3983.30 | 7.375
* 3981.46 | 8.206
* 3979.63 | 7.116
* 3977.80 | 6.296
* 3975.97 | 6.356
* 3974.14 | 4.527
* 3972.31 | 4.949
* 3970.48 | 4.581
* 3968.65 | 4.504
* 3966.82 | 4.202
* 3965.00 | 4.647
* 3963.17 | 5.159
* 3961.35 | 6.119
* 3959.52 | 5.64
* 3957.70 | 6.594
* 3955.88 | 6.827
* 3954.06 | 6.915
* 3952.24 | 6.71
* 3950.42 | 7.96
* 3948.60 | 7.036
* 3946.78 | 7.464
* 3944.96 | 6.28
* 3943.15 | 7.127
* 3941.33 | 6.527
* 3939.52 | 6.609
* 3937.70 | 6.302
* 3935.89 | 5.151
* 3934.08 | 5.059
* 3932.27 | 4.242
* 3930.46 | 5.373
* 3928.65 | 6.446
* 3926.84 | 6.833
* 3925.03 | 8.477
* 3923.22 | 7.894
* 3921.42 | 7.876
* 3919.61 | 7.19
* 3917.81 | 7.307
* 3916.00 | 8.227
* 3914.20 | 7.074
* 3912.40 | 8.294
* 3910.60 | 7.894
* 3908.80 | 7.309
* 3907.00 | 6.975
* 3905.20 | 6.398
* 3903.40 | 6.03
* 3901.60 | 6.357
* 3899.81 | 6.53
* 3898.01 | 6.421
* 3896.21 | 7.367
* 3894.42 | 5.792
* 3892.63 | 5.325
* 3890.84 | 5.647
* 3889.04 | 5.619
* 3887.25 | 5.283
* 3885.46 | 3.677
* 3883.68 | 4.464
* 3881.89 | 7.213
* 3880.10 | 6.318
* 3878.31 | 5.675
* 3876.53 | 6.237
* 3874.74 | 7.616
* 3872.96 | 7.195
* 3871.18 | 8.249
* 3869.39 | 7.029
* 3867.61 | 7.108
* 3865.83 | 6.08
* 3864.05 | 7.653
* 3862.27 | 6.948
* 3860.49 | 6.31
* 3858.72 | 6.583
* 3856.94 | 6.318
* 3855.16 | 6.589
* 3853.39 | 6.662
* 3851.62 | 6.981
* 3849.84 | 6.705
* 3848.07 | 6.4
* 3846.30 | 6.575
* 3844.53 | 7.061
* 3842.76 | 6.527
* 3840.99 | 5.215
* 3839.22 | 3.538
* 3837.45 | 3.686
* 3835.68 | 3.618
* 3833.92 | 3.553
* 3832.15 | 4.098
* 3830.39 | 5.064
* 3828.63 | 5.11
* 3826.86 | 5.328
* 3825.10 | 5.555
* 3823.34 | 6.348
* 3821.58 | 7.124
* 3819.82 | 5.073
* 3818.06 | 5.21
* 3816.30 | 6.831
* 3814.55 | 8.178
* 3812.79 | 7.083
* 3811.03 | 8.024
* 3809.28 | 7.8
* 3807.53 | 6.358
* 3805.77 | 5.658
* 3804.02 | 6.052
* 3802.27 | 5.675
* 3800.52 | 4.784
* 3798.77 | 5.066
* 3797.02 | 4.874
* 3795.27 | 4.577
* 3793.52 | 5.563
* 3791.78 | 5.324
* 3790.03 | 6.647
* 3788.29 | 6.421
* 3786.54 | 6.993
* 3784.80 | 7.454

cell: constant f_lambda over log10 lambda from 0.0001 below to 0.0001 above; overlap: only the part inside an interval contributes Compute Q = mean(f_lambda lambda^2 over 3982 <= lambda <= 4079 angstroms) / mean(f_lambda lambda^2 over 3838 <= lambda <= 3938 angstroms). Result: 1.43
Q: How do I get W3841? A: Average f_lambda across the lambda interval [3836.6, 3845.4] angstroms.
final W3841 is 5.21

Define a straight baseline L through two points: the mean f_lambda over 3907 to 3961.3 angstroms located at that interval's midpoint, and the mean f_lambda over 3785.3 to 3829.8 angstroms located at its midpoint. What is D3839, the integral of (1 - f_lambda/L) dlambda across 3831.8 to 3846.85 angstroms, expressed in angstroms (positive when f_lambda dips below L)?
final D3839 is 3.37 angstroms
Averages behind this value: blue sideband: 6.07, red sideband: 6.84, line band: 4.86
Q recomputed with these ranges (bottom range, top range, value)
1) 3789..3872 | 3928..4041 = 1.34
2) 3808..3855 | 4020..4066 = 1.63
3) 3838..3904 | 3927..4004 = 1.13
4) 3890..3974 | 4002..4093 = 1.43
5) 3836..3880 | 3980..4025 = 1.47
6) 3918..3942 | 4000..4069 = 1.43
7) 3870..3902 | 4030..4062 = 1.55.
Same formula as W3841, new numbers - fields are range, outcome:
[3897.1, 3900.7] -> 6.46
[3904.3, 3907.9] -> 6.68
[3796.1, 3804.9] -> 5.29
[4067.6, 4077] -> 8.55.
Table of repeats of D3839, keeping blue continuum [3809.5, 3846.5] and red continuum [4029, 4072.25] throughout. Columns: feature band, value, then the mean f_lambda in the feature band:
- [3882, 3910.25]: 2.4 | 6.02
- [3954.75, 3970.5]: 4.3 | 5.43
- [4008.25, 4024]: -2.3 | 9.35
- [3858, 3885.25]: -1.7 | 6.64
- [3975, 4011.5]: -1.8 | 8.27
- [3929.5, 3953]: 2.9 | 6.29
